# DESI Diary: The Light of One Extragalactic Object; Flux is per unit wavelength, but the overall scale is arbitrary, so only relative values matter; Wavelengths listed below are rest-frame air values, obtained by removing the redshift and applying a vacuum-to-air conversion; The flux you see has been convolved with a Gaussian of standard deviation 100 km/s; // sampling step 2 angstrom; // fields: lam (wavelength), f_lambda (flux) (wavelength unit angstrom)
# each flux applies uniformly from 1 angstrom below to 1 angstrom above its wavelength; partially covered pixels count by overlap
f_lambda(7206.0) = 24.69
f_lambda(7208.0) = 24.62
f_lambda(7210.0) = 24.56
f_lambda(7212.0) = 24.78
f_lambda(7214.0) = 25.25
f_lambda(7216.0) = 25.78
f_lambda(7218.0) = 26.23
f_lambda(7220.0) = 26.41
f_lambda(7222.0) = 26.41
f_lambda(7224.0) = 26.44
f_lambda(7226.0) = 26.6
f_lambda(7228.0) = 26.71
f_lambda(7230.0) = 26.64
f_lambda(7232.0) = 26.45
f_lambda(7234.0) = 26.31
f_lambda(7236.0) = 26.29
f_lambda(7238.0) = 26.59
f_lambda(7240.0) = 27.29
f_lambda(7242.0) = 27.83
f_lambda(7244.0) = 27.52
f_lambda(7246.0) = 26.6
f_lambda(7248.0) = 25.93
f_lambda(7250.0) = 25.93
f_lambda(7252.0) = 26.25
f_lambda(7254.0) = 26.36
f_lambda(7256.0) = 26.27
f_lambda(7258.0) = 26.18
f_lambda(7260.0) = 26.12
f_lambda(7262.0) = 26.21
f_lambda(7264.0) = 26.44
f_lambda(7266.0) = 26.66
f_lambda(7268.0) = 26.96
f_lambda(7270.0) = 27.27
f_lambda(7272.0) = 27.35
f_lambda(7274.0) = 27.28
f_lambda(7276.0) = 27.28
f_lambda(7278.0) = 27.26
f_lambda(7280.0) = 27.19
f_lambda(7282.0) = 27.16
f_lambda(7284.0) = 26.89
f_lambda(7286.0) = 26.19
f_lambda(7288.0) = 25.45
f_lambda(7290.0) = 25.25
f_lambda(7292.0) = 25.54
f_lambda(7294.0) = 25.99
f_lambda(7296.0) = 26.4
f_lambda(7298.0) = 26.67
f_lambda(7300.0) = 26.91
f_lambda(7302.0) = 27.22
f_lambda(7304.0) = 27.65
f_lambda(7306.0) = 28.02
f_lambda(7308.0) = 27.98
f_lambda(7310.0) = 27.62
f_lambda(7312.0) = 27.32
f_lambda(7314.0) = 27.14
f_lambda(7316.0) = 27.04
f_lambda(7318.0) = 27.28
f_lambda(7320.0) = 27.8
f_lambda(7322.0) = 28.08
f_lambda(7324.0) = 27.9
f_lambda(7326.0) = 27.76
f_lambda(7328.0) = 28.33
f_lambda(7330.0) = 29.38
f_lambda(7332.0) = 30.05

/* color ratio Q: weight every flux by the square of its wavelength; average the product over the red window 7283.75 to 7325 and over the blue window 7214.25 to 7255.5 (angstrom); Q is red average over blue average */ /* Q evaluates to 1.04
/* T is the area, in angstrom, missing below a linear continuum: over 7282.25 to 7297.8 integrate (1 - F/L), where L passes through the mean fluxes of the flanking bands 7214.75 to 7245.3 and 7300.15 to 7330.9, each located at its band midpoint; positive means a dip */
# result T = 0.8 angstrom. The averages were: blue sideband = 26.6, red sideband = 27.7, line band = 26.1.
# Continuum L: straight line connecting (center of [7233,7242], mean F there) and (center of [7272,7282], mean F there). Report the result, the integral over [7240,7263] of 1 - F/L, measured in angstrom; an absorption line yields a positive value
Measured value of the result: 0.4 angstrom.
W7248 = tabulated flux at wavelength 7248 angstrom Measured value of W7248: 25.93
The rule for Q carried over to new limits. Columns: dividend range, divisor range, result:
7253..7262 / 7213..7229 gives 1.01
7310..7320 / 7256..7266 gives 1.05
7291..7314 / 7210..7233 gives 1.06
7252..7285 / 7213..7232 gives 1.03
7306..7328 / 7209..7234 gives 1.09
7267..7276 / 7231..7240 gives 1.04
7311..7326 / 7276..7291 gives 1.05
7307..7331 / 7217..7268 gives 1.07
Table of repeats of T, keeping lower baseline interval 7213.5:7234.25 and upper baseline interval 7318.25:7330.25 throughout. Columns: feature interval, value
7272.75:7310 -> 0.9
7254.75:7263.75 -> 0.2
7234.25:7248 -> -0.1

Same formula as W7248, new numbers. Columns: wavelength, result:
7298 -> 26.67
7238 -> 26.59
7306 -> 28.02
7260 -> 26.12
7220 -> 26.41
